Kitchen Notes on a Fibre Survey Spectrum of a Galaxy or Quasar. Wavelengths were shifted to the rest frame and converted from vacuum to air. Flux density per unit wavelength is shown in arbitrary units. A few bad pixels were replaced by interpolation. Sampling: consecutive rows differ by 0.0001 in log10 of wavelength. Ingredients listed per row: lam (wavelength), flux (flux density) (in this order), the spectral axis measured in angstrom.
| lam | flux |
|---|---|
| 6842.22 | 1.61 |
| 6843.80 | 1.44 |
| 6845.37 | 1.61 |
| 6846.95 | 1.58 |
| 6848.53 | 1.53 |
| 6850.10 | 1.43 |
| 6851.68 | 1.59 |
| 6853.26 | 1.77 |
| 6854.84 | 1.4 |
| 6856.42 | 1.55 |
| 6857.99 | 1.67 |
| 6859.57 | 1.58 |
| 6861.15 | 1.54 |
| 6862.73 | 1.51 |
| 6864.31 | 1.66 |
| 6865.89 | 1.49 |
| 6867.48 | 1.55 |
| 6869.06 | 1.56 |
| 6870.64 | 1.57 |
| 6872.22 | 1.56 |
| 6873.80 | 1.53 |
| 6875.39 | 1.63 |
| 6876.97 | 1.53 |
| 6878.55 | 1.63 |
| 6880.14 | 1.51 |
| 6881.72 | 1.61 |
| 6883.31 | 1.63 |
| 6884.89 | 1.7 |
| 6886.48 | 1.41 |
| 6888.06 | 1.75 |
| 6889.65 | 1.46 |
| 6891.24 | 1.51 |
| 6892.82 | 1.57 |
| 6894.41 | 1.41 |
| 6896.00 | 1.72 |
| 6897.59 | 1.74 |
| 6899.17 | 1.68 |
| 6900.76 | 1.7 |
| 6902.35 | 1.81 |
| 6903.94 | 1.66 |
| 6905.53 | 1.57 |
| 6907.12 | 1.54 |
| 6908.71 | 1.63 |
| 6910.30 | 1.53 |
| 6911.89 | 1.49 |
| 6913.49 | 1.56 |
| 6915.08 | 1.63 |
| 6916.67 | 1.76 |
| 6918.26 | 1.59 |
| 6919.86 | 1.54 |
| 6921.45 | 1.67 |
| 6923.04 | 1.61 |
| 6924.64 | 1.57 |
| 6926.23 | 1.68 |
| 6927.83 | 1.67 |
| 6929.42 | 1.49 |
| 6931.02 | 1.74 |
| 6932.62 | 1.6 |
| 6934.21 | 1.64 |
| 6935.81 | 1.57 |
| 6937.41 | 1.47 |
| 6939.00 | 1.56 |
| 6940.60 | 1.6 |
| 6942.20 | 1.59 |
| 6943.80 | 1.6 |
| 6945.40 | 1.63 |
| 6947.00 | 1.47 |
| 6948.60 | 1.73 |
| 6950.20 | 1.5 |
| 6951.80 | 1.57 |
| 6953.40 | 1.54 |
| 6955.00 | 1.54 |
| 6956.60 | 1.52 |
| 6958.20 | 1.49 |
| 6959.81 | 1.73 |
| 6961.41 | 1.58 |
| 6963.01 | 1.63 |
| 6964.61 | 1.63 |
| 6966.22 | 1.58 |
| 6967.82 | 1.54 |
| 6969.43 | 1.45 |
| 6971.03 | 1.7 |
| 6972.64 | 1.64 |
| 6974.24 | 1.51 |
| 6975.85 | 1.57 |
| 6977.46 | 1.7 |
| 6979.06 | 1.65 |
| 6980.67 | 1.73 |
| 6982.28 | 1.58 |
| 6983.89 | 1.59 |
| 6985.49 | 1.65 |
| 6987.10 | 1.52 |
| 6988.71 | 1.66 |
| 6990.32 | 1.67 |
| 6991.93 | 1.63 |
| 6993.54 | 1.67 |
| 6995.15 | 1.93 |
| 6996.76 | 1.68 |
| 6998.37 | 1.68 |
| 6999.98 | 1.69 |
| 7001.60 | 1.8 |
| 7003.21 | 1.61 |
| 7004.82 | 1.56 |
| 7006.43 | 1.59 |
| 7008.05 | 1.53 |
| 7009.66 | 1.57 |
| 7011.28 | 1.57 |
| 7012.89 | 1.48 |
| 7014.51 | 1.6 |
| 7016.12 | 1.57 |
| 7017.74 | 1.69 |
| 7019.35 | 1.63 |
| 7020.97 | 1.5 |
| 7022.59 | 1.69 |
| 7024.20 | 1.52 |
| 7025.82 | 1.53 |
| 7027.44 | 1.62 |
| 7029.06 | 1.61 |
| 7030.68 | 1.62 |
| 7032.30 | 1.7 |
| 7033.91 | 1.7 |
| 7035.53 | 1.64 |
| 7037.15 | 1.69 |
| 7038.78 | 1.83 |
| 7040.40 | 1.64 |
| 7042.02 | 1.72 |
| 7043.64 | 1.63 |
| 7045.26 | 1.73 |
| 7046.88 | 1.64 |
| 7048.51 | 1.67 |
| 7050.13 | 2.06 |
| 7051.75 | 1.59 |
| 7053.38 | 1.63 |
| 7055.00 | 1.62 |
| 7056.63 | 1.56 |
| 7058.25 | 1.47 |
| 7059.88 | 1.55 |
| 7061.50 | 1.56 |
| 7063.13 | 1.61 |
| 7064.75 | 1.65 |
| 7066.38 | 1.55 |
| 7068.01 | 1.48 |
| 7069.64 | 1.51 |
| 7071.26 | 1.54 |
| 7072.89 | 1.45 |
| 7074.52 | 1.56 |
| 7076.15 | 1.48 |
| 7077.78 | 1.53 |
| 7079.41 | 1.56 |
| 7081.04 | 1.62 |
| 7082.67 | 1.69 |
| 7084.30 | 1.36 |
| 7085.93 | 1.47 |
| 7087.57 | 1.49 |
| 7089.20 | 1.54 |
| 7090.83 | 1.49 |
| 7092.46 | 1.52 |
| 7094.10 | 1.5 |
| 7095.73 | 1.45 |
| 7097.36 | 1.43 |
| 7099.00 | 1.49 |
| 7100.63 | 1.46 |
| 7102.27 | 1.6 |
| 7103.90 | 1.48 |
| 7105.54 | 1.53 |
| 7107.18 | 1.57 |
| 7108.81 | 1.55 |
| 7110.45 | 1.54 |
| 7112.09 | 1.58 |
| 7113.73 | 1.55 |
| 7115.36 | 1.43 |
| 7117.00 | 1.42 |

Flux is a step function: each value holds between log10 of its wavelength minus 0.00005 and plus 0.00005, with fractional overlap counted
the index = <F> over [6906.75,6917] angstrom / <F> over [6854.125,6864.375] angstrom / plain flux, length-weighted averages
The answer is 1.0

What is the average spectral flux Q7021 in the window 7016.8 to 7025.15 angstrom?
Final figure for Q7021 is 1.6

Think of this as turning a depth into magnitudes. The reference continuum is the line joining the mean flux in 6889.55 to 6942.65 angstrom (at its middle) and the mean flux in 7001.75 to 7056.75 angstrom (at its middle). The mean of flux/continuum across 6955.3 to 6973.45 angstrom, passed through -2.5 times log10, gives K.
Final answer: 0.02 mag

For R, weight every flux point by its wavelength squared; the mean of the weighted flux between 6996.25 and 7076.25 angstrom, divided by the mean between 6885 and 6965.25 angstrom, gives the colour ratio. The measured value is 1.0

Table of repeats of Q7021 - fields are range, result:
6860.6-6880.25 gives 1.56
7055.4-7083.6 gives 1.55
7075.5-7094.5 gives 1.52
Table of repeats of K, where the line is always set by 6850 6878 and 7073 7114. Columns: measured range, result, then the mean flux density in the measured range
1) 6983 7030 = -0.058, 1.62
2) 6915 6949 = -0.038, 1.61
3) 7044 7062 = -0.080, 1.64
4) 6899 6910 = -0.061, 1.65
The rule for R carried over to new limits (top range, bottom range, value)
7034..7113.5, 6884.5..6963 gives 1.03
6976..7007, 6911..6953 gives 1.06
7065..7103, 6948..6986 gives 0.98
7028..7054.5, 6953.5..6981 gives 1.08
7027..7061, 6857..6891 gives 1.11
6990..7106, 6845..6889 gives 1.07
